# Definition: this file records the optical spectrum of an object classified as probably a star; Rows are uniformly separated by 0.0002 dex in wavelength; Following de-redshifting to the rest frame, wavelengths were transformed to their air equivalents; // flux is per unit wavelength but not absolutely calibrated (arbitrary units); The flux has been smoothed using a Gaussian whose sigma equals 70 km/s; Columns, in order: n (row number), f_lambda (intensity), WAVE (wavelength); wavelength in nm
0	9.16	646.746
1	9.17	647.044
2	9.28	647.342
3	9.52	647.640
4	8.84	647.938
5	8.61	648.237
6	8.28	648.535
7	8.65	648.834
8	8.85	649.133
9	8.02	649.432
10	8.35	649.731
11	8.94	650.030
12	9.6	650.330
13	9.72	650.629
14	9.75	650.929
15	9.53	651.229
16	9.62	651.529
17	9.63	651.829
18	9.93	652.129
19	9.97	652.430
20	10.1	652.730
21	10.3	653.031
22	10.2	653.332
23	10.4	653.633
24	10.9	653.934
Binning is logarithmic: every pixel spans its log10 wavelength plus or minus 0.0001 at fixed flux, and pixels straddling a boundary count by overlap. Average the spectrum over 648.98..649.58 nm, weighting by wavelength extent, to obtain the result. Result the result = 8.44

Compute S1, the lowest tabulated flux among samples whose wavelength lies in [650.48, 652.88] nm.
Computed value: 9.53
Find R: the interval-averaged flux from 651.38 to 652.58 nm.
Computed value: 9.79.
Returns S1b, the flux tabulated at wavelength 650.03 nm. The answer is 8.94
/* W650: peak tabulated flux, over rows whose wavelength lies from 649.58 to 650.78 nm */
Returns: 9.72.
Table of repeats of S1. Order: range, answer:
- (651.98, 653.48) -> 9.93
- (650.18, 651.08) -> 9.6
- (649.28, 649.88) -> 8.02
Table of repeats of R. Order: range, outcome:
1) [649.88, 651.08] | 9.5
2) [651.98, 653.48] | 10.1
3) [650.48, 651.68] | 9.65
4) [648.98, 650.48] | 8.75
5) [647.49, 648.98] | 8.78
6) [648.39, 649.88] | 8.43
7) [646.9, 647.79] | 9.33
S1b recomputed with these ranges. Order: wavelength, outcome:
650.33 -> 9.6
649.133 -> 8.85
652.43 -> 9.97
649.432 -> 8.02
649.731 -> 8.35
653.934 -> 10.9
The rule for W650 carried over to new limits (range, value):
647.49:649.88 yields 9.52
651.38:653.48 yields 10.3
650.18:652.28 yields 9.93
